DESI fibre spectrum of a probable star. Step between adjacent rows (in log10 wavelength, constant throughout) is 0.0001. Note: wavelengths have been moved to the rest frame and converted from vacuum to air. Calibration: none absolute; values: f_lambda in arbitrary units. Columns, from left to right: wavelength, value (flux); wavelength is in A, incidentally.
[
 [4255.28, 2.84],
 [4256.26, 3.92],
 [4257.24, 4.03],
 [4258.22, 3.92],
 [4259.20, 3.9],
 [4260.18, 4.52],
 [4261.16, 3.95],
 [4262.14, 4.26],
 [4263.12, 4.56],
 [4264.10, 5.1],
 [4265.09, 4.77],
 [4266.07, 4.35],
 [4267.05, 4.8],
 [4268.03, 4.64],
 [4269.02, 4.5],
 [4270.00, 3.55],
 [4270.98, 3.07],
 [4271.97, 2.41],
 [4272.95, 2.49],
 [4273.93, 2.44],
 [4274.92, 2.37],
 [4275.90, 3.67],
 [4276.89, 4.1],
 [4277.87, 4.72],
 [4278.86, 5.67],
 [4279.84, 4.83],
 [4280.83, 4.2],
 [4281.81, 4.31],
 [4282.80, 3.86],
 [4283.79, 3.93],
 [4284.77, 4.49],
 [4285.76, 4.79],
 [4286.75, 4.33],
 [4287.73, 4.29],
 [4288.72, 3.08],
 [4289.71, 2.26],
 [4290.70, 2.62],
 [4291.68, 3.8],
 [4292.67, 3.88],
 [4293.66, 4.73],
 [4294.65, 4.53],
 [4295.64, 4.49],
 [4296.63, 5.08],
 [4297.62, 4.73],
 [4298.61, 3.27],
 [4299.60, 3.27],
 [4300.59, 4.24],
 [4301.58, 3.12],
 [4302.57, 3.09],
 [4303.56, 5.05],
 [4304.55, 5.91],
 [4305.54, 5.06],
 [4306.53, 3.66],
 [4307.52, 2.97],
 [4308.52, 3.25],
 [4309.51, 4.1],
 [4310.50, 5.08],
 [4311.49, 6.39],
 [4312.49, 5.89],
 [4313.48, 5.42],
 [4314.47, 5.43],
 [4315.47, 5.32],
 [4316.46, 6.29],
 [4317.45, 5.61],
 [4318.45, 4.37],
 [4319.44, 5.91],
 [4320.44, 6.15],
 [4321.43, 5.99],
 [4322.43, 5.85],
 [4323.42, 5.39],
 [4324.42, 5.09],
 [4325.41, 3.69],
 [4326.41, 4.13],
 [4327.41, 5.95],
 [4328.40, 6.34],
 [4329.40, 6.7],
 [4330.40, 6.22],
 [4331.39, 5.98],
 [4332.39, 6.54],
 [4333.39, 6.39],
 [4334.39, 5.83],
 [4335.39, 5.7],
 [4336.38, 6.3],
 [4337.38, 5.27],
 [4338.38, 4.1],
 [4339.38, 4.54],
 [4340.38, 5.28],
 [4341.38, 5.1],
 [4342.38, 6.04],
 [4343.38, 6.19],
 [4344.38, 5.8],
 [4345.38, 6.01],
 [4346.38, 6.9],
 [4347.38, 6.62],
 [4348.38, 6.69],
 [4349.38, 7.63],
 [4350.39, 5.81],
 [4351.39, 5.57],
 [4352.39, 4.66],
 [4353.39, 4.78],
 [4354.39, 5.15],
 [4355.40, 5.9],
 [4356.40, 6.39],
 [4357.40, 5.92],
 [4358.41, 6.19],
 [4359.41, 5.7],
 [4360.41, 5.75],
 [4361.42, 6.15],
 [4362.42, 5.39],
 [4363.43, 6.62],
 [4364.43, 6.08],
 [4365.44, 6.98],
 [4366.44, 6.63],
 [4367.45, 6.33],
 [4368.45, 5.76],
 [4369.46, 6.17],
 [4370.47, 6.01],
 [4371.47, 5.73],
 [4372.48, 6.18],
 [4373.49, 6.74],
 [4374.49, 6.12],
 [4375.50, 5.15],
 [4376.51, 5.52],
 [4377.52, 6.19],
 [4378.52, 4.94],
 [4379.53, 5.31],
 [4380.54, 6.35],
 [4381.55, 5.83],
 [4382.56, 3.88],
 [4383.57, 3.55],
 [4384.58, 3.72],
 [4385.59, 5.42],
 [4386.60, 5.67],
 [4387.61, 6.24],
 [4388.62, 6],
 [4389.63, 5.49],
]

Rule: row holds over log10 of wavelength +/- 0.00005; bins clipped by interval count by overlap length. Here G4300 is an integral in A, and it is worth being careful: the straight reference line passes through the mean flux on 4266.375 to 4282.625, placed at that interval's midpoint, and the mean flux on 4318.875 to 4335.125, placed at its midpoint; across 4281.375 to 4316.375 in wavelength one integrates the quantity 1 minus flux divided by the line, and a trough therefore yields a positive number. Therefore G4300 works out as 3.3 A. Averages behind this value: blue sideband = 3.87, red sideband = 5.75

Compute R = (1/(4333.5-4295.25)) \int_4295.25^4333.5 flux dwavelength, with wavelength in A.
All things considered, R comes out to 5.05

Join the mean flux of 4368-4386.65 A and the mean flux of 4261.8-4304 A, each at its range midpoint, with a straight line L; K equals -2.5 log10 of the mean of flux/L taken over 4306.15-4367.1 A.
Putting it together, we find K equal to -0.166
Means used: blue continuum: 3.99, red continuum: 5.48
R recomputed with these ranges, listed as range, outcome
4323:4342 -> 5.5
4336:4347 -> 5.6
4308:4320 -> 5.25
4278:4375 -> 5.26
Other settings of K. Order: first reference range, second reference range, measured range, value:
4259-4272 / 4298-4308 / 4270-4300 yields 0.07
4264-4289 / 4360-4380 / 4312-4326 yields -0.11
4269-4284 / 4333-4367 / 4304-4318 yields -0.06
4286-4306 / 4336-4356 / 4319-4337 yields -0.13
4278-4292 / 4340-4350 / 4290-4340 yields 0.04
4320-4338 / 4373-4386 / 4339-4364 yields -0.07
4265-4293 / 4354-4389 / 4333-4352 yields -0.14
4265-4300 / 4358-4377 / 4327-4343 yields -0.10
